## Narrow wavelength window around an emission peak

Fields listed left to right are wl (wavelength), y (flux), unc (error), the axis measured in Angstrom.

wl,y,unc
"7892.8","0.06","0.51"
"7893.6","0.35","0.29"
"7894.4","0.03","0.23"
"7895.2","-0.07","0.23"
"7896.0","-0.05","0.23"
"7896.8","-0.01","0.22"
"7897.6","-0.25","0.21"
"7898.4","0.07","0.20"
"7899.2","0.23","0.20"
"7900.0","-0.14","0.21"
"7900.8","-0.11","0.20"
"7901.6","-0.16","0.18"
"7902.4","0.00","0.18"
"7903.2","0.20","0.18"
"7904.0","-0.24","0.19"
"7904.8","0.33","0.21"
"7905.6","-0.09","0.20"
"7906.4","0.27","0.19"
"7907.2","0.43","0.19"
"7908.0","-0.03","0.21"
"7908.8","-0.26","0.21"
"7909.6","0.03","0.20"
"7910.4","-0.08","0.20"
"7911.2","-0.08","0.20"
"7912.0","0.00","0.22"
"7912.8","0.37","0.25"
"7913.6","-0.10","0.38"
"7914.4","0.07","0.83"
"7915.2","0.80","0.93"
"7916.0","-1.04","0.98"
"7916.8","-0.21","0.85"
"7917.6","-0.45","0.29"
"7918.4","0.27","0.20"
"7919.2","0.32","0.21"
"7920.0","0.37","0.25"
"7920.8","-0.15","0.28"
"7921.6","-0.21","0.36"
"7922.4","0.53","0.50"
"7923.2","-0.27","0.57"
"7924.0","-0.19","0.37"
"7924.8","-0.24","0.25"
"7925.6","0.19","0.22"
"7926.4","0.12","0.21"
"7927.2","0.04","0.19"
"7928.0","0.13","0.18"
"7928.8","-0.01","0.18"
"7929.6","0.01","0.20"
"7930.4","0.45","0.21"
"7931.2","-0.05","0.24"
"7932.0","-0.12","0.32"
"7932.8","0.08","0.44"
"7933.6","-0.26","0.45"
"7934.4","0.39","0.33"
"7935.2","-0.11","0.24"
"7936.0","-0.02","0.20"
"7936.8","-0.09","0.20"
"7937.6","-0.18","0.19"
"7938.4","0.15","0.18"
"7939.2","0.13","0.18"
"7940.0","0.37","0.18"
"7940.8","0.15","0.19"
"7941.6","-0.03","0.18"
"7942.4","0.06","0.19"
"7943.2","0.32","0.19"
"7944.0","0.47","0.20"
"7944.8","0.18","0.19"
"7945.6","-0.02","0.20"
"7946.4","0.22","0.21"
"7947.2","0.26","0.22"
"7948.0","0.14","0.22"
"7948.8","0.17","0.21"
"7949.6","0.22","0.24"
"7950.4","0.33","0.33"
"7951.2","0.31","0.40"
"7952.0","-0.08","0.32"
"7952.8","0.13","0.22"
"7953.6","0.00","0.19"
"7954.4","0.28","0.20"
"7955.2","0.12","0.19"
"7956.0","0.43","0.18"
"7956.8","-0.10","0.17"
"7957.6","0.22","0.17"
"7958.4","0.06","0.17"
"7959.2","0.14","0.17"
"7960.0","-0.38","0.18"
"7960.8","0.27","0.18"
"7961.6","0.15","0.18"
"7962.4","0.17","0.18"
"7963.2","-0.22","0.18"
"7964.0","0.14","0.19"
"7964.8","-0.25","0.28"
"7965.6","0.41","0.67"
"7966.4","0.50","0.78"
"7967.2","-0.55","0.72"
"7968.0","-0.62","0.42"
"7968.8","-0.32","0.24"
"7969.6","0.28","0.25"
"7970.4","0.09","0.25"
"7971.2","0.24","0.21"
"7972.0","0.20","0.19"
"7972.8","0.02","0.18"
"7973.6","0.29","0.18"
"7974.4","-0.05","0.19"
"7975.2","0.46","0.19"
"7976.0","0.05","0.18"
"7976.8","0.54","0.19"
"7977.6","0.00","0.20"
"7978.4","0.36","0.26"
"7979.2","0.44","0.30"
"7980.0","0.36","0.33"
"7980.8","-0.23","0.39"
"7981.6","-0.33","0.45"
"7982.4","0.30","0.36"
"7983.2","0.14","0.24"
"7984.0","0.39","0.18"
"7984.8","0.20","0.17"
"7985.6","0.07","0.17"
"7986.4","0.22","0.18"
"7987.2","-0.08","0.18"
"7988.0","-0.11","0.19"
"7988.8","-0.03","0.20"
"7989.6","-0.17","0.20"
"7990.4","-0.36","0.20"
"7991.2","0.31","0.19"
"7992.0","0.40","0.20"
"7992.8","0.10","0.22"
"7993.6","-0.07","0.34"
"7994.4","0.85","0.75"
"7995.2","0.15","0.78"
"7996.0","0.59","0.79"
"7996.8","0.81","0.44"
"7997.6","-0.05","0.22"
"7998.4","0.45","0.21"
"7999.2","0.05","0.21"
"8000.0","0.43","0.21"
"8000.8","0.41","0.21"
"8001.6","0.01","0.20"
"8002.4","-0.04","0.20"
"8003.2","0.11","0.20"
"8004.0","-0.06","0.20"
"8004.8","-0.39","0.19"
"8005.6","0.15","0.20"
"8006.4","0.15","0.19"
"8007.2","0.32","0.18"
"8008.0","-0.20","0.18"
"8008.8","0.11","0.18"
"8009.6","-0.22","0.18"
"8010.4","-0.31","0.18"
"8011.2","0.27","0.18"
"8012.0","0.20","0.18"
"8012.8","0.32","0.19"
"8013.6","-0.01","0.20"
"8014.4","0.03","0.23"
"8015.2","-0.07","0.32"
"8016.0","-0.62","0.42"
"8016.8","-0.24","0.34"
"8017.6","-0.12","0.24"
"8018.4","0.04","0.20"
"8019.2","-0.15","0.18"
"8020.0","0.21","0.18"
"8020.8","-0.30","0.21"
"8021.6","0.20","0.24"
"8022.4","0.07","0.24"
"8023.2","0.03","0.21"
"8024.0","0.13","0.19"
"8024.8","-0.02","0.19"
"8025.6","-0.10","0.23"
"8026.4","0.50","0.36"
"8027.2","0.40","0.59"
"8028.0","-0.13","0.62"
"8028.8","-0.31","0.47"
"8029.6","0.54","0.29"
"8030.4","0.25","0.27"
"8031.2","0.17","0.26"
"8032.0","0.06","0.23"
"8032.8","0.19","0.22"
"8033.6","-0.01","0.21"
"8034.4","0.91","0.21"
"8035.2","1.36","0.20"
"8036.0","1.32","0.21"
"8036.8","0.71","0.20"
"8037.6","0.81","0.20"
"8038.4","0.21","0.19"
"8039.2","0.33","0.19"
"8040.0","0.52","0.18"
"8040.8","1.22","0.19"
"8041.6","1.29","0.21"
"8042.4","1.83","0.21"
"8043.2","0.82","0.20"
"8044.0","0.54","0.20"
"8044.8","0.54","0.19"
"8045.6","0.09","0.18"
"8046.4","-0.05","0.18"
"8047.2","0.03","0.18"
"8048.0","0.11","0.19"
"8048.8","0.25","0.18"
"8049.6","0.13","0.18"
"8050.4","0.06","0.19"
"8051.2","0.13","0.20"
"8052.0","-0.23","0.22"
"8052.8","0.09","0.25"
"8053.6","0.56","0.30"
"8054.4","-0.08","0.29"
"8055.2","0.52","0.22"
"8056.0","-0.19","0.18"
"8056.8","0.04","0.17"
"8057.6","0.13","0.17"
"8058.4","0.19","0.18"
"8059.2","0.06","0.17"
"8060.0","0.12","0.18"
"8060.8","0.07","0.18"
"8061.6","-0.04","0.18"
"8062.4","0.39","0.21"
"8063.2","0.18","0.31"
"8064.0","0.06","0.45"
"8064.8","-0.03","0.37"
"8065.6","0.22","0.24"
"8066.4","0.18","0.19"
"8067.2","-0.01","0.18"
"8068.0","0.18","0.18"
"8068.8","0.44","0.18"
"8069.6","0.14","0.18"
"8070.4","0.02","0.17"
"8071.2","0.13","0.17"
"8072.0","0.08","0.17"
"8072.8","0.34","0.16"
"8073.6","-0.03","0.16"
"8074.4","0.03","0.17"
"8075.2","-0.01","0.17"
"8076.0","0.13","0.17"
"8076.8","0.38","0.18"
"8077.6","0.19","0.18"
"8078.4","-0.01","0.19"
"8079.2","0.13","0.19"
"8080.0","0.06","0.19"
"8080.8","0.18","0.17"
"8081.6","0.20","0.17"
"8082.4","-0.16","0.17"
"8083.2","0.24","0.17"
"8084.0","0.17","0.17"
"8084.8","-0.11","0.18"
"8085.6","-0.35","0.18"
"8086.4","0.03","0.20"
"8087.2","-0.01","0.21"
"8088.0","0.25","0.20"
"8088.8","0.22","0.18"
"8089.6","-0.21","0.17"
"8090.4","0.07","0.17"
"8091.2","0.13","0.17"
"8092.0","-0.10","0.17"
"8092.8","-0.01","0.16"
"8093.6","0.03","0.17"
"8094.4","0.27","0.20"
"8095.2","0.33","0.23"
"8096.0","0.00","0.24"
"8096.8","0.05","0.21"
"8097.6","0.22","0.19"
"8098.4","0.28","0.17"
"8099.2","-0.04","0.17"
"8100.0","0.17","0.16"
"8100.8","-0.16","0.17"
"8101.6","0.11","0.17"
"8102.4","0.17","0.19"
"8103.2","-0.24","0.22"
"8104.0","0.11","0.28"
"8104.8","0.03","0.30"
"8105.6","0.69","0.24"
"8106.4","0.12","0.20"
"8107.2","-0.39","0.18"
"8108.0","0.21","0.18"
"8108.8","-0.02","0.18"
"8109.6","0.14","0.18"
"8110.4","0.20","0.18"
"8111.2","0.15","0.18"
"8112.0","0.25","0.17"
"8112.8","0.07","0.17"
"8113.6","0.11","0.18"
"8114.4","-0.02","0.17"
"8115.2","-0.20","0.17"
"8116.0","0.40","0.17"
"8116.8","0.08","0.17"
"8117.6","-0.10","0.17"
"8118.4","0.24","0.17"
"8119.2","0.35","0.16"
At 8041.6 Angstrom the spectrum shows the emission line [O II]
